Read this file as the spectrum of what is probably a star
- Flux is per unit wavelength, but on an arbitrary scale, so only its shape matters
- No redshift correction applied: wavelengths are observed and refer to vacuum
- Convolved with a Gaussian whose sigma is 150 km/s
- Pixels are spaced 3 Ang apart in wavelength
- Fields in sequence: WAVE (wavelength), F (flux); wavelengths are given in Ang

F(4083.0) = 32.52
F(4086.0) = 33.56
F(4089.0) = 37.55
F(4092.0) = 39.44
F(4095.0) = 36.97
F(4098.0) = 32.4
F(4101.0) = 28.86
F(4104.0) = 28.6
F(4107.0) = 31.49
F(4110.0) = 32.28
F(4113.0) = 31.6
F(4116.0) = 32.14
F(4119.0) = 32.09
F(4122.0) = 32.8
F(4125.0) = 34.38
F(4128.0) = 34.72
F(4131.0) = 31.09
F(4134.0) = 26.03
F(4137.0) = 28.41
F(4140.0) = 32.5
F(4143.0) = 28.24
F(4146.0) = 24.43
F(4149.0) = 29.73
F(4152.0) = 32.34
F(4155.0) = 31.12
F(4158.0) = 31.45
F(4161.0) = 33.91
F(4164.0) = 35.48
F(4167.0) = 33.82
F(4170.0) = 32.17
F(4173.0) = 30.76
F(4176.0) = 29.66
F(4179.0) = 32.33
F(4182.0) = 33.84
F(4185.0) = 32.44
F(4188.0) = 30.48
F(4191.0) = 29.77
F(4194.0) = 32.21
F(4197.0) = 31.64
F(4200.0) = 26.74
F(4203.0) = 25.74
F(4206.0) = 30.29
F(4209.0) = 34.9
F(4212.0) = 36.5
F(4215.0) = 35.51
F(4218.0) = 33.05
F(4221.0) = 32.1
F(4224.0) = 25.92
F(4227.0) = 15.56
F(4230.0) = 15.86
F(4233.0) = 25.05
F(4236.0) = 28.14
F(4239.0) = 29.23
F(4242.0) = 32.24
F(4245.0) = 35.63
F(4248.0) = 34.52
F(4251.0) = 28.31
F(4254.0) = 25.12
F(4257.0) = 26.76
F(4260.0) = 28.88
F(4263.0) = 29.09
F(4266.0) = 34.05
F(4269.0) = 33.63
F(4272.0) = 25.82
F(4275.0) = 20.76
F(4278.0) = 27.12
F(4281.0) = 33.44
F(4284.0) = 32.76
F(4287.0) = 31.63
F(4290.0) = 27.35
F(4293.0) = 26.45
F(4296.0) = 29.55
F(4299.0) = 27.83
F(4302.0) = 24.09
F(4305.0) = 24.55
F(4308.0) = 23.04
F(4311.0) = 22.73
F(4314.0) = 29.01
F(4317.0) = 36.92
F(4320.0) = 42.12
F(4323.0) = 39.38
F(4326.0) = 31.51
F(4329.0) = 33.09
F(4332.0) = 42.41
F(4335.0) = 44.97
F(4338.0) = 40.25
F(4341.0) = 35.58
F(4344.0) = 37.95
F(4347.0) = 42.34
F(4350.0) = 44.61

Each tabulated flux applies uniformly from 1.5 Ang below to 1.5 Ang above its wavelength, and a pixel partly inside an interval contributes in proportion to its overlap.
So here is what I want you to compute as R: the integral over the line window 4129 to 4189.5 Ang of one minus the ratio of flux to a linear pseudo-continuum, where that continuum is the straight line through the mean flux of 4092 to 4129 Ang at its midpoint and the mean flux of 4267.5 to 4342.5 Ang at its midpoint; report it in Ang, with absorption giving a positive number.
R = 2.39 Ang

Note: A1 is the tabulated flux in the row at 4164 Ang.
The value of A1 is 35.48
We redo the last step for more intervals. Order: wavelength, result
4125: 34.38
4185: 32.44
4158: 31.45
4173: 30.76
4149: 29.73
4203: 25.74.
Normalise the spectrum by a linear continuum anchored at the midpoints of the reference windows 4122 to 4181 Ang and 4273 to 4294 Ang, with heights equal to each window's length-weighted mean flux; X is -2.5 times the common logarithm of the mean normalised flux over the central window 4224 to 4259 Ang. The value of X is 0.093 mag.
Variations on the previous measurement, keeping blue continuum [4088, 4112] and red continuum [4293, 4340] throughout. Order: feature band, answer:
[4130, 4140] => 0.15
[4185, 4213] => 0.07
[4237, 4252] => 0.03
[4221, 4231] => 0.48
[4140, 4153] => 0.15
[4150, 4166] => 0.01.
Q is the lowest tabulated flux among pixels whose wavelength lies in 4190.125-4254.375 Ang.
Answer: 15.56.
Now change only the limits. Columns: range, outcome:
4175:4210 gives 25.74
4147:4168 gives 29.73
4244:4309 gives 20.76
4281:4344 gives 22.73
